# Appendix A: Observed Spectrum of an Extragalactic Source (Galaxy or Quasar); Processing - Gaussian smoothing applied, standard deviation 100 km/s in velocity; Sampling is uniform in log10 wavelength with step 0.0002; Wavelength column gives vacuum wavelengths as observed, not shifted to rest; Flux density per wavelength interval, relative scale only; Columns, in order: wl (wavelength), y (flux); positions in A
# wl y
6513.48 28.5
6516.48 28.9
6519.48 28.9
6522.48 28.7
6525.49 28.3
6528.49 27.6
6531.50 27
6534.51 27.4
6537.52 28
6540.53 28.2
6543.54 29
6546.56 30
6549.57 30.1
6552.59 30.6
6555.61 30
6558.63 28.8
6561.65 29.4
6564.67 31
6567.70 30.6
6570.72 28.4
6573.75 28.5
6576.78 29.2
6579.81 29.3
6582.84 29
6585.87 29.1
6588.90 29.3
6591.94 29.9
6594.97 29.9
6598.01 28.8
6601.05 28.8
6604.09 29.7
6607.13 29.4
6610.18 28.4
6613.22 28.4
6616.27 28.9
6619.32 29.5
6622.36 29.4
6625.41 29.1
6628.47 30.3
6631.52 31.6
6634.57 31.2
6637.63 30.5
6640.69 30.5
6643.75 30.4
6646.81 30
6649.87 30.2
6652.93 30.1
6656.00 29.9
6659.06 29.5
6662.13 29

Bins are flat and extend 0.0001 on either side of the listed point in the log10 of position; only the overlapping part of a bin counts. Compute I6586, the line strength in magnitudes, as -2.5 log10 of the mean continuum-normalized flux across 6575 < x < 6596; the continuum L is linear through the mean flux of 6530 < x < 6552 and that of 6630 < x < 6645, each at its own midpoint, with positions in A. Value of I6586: 0.01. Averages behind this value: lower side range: 28.6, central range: 29.4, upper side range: 30.8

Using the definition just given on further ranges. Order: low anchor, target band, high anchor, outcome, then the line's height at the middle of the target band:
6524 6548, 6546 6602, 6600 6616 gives -0.03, 28.6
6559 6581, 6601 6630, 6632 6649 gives 0.04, 30.2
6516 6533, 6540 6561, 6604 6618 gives -0.04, 28.4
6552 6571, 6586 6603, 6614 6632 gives 0.02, 29.8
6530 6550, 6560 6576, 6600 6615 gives -0.03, 28.7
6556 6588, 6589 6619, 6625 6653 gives 0.03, 29.9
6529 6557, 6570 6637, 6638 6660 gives 0.01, 29.6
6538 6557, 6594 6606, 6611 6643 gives 0.02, 29.8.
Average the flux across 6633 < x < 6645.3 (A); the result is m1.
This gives 30.6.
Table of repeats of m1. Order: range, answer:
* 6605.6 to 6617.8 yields 28.8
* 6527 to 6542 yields 27.6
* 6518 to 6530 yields 28.4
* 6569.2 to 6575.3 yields 28.5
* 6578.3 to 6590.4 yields 29.2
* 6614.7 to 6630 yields 29.4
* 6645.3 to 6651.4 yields 30.1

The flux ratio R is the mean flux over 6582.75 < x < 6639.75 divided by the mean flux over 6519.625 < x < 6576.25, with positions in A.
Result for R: 1.0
